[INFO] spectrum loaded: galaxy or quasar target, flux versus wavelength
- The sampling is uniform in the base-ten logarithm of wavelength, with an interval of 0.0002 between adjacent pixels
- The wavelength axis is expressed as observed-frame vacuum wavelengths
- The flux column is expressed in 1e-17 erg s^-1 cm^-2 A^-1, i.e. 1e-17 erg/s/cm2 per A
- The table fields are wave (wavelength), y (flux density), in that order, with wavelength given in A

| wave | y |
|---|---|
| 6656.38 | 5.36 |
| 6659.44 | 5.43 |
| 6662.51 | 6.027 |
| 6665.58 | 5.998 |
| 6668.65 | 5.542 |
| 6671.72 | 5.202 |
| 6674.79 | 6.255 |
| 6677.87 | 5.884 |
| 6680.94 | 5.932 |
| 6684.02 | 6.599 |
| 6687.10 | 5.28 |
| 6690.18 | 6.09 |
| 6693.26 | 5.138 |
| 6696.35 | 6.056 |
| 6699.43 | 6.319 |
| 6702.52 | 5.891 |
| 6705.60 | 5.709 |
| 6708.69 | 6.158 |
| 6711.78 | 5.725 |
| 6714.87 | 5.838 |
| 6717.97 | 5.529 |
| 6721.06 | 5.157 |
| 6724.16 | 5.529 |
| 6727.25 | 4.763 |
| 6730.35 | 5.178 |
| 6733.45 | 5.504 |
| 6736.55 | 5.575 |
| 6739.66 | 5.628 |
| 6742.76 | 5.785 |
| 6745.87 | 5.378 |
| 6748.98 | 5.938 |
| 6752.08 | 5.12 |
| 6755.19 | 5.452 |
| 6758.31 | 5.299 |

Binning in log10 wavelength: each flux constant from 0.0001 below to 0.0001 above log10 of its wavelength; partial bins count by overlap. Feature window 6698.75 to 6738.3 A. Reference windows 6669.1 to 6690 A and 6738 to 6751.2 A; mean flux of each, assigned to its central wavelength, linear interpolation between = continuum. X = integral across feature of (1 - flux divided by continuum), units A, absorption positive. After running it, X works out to 1.0 A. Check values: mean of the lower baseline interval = 5.86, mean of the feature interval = 5.59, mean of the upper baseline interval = 5.65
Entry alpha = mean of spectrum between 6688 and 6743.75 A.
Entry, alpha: 5.64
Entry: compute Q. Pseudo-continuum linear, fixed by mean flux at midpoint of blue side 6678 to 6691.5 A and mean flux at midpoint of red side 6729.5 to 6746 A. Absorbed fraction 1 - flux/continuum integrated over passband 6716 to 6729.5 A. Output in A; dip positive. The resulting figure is 0.9 A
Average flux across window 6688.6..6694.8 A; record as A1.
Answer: 5.61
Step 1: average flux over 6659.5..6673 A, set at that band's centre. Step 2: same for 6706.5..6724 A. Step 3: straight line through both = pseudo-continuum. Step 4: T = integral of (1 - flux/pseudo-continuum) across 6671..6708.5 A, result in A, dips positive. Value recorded -1.4 A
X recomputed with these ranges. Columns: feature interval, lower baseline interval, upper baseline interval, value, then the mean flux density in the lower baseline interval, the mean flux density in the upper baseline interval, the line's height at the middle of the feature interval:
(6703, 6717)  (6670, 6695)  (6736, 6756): -0.4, 5.8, 5.56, 5.69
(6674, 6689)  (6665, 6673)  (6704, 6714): -0.9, 5.54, 5.87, 5.65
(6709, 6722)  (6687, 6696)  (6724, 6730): -1.0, 5.61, 5.07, 5.24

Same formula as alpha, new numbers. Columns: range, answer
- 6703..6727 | 5.63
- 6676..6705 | 5.91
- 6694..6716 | 5.93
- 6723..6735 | 5.24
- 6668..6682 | 5.77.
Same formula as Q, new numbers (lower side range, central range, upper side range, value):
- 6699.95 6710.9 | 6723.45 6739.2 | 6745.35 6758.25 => 1.0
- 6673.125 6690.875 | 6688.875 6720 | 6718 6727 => -1.3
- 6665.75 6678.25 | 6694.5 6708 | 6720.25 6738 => -1.2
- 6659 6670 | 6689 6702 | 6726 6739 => -0.8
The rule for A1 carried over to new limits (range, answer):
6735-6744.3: 5.66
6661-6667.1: 6.01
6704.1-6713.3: 5.86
